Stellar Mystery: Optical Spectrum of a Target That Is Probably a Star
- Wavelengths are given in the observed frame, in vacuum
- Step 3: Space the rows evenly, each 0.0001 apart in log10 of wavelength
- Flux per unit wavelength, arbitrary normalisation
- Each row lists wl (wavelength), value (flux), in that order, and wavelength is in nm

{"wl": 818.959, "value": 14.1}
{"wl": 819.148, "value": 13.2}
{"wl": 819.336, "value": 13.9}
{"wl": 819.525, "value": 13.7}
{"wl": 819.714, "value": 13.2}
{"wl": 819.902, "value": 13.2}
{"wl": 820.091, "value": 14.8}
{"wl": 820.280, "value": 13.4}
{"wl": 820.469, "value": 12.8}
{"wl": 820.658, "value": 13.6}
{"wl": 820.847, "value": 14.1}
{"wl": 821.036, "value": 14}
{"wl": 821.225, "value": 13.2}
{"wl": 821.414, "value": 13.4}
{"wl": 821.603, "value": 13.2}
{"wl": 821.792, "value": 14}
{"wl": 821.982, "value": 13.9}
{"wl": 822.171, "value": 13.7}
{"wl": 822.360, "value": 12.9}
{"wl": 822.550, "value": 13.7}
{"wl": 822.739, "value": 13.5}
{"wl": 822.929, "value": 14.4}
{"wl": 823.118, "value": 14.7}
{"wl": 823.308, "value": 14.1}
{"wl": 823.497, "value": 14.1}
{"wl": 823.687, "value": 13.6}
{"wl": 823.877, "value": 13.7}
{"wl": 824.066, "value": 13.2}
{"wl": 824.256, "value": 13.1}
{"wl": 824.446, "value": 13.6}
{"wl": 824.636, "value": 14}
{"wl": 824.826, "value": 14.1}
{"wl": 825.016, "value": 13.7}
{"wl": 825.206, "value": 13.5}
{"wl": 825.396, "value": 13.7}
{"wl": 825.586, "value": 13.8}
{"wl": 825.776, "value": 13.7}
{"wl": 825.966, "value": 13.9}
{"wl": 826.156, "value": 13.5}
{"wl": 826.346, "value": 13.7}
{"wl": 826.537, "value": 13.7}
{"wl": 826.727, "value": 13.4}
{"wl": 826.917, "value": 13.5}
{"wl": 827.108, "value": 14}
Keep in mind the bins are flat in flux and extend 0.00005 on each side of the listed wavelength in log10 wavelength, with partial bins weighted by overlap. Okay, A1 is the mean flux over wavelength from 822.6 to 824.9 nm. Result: 13.8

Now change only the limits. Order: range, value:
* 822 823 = 13.6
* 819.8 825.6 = 13.7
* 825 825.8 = 13.7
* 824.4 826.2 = 13.8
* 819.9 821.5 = 13.6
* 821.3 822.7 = 13.5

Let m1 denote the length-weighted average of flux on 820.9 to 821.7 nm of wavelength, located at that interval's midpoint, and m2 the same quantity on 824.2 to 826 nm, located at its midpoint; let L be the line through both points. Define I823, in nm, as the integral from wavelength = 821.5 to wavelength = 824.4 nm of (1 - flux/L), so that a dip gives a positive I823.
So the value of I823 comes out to -0.027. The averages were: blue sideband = 13.5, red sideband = 13.7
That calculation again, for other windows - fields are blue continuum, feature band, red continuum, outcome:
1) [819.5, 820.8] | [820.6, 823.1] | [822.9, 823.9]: 0.03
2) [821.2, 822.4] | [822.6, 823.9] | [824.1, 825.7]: -0.04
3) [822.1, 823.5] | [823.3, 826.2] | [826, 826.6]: 0.01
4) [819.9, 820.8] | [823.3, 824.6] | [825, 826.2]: 0.01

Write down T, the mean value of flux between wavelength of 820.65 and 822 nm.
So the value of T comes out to 13.7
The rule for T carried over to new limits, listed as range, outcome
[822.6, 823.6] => 14.1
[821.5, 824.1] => 13.8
